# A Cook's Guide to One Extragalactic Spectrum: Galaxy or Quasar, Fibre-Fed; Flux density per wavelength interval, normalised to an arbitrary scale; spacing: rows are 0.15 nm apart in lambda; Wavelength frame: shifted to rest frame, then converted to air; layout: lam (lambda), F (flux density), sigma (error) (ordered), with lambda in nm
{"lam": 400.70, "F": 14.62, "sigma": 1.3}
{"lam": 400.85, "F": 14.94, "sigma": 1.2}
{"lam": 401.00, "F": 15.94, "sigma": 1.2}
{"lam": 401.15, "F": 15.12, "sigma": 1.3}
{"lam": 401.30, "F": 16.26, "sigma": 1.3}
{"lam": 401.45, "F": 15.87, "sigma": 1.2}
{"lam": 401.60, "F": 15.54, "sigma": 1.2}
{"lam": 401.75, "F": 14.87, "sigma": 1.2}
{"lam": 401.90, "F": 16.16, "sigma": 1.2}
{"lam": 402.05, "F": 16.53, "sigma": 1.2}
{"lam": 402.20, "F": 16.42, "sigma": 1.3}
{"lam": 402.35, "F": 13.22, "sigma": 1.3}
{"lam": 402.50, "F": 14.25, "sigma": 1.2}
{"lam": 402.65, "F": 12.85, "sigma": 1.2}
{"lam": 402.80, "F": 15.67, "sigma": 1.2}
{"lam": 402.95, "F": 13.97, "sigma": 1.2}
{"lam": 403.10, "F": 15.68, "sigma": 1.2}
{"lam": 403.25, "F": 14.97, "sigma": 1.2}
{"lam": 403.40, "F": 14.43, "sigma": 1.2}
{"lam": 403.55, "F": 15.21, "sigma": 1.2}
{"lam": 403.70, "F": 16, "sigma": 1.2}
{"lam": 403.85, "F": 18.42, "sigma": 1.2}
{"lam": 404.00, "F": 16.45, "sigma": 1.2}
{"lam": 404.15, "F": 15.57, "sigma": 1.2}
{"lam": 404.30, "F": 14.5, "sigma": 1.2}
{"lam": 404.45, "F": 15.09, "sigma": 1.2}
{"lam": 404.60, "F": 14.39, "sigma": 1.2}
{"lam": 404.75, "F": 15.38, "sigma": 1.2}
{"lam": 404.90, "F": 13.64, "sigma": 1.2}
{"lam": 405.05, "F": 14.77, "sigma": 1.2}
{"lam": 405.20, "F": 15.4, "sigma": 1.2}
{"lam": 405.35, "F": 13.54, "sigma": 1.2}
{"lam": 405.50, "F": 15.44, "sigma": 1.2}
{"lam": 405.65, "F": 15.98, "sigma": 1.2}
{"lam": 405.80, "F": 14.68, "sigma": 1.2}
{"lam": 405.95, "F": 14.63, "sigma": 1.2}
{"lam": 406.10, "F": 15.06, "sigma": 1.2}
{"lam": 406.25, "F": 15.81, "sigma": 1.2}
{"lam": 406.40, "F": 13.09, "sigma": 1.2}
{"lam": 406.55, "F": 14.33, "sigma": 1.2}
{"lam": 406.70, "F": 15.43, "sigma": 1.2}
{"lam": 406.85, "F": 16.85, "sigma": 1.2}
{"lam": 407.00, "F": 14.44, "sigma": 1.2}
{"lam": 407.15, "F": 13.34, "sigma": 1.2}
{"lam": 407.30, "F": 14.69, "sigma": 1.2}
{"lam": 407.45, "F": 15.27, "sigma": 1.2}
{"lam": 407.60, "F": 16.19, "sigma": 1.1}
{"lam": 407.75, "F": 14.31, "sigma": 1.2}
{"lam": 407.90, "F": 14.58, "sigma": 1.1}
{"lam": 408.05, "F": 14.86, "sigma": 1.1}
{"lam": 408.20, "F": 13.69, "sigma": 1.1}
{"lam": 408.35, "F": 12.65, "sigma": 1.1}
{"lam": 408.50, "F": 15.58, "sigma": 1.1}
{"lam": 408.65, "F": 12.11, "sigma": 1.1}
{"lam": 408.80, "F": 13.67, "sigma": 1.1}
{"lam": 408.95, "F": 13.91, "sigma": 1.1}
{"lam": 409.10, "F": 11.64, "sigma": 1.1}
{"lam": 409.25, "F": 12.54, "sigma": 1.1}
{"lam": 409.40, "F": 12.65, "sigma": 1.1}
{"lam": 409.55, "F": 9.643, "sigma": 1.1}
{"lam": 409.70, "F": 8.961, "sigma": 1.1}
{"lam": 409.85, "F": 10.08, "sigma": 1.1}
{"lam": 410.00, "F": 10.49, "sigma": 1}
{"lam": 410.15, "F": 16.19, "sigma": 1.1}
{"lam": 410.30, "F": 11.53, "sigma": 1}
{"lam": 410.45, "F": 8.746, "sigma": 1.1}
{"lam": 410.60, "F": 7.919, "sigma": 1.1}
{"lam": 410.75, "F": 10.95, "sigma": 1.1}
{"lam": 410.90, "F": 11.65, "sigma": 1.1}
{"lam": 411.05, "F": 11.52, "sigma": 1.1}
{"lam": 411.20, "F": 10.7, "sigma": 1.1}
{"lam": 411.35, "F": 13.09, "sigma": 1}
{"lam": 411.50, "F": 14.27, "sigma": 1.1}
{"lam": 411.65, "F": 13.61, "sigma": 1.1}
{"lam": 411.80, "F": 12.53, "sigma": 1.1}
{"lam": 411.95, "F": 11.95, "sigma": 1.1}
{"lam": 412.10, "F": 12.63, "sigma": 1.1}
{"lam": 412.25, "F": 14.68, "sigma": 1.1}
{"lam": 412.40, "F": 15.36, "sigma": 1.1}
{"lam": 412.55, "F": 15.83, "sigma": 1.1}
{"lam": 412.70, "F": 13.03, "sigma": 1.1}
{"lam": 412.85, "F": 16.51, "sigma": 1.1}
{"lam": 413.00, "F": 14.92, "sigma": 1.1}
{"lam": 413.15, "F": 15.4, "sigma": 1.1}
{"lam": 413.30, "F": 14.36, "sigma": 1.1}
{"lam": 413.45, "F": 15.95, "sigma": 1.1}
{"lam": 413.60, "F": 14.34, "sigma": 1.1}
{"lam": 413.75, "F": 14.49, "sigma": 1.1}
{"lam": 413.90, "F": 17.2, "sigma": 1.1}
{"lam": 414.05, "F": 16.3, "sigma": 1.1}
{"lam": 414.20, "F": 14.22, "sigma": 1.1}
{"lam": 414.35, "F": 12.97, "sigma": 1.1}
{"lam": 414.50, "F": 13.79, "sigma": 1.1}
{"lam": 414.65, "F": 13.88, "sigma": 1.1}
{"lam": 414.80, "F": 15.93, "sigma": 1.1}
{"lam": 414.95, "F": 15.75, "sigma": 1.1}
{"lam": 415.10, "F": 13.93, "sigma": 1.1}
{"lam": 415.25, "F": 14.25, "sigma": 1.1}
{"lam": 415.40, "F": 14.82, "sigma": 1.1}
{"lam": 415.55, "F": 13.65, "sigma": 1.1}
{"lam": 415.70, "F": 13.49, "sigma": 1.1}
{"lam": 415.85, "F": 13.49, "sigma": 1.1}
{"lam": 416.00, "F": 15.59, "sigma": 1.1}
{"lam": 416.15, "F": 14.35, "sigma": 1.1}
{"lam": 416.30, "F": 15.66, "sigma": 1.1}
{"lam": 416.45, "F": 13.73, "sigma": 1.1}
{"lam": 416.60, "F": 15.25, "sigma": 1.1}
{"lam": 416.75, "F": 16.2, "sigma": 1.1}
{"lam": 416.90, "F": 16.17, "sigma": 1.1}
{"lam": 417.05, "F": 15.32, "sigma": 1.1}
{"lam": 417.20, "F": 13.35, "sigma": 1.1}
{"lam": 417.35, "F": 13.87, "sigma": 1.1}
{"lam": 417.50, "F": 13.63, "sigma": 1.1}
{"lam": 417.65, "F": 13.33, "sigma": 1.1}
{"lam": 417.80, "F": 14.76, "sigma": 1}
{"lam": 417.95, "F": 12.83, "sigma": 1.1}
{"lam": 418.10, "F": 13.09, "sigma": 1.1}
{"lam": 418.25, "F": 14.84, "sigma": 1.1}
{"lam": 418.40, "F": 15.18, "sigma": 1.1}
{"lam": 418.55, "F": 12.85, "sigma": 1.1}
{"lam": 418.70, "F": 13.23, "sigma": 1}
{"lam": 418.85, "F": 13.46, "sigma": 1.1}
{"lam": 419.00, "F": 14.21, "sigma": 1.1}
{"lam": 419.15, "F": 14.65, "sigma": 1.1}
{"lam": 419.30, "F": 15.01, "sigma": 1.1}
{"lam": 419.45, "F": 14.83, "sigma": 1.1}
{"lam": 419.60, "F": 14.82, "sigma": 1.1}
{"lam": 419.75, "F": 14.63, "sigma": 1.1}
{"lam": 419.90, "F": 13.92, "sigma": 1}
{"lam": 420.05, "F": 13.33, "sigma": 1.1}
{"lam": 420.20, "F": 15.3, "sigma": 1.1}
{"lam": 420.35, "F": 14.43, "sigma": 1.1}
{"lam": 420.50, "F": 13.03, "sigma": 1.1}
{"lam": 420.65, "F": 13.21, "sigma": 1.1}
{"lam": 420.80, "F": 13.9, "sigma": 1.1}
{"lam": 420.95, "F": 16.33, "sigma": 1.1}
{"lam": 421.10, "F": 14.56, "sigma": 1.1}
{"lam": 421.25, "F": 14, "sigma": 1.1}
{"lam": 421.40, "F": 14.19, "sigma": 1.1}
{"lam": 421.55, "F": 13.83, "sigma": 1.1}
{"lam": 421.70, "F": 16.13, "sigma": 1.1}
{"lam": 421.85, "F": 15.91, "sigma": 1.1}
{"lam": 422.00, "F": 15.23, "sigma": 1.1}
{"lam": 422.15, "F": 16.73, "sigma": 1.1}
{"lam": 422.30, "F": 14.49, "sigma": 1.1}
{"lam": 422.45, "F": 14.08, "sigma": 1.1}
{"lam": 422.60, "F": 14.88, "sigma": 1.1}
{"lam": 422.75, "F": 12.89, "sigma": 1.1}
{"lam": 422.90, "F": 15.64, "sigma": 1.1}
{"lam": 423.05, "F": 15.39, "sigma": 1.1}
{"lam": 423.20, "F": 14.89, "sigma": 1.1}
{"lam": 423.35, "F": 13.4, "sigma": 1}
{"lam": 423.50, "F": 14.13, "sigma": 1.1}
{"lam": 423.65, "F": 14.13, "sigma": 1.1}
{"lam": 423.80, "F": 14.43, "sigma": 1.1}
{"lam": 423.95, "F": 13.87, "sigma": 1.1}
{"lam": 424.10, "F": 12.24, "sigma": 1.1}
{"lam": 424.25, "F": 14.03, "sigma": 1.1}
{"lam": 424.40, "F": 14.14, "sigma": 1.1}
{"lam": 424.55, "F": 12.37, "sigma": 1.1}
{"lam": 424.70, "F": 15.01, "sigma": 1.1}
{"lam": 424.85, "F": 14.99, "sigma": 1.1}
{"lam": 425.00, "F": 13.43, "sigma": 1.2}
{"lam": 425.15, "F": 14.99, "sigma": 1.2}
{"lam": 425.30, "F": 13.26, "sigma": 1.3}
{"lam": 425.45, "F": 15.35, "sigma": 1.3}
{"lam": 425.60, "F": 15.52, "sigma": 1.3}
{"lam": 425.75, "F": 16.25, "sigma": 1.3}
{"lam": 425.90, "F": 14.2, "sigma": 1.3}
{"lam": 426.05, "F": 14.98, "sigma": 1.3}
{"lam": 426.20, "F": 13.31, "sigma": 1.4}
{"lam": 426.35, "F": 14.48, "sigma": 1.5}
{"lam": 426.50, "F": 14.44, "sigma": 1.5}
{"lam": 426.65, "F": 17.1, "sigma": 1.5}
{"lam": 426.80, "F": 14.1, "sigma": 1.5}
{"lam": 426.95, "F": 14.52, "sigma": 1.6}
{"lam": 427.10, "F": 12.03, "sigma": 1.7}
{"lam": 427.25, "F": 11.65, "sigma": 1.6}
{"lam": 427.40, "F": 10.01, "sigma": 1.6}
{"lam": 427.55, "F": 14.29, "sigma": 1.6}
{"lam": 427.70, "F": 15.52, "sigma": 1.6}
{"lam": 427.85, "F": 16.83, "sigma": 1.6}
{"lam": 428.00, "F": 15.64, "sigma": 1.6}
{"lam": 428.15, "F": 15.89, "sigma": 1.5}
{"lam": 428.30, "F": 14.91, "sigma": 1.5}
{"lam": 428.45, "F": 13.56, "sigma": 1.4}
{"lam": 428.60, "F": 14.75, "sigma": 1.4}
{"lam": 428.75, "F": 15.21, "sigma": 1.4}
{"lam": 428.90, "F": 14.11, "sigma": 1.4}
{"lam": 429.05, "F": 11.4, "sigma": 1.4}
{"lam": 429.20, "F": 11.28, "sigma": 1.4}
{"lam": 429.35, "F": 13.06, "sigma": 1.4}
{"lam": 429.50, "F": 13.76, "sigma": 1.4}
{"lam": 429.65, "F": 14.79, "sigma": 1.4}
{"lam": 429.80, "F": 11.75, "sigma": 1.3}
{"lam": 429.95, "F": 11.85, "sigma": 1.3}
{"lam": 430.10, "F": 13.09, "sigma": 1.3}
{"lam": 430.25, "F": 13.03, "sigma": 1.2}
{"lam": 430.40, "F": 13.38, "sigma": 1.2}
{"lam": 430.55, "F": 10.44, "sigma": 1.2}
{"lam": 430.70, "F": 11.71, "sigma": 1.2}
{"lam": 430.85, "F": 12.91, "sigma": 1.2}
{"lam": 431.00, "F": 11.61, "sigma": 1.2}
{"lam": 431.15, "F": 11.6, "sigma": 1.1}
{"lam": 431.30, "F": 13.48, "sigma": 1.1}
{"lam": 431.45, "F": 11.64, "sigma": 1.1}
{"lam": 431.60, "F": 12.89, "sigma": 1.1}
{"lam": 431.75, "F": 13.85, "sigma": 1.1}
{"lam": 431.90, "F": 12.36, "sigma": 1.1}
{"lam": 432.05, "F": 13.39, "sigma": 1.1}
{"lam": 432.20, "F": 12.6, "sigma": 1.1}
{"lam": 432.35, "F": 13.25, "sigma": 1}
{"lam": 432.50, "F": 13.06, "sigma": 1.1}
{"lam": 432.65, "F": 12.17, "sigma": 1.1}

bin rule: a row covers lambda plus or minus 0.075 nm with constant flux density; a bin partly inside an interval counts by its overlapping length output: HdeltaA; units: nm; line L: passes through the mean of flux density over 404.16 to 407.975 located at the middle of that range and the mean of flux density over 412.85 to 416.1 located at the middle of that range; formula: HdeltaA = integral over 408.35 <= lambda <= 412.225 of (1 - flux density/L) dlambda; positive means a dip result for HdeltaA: 0.73 nm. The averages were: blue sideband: 14.8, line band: 12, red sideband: 14.7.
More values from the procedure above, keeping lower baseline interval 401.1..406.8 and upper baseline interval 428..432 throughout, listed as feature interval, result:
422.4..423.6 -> -0.07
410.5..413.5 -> 0.25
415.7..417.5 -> -0.07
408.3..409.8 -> 0.25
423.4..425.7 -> -0.11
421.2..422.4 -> -0.12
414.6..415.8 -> -0.02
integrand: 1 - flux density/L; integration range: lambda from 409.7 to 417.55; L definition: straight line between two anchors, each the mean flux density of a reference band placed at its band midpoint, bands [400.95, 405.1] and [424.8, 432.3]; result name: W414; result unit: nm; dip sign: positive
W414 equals 0.42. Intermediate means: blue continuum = 15.3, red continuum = 13.6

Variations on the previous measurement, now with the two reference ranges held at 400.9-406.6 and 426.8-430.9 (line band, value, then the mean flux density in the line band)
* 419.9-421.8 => -0.05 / 14.4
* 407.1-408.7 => 0.05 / 14.3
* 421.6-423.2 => -0.15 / 15.1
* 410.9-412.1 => 0.17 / 12.5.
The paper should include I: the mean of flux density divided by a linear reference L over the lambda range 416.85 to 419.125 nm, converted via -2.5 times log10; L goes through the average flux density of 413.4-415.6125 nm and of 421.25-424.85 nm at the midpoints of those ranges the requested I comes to 0.048 mag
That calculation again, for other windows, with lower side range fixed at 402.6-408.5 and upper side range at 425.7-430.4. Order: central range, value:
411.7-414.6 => 0.003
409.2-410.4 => 0.275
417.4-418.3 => 0.050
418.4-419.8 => 0.006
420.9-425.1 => -0.025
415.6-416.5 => 0.005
